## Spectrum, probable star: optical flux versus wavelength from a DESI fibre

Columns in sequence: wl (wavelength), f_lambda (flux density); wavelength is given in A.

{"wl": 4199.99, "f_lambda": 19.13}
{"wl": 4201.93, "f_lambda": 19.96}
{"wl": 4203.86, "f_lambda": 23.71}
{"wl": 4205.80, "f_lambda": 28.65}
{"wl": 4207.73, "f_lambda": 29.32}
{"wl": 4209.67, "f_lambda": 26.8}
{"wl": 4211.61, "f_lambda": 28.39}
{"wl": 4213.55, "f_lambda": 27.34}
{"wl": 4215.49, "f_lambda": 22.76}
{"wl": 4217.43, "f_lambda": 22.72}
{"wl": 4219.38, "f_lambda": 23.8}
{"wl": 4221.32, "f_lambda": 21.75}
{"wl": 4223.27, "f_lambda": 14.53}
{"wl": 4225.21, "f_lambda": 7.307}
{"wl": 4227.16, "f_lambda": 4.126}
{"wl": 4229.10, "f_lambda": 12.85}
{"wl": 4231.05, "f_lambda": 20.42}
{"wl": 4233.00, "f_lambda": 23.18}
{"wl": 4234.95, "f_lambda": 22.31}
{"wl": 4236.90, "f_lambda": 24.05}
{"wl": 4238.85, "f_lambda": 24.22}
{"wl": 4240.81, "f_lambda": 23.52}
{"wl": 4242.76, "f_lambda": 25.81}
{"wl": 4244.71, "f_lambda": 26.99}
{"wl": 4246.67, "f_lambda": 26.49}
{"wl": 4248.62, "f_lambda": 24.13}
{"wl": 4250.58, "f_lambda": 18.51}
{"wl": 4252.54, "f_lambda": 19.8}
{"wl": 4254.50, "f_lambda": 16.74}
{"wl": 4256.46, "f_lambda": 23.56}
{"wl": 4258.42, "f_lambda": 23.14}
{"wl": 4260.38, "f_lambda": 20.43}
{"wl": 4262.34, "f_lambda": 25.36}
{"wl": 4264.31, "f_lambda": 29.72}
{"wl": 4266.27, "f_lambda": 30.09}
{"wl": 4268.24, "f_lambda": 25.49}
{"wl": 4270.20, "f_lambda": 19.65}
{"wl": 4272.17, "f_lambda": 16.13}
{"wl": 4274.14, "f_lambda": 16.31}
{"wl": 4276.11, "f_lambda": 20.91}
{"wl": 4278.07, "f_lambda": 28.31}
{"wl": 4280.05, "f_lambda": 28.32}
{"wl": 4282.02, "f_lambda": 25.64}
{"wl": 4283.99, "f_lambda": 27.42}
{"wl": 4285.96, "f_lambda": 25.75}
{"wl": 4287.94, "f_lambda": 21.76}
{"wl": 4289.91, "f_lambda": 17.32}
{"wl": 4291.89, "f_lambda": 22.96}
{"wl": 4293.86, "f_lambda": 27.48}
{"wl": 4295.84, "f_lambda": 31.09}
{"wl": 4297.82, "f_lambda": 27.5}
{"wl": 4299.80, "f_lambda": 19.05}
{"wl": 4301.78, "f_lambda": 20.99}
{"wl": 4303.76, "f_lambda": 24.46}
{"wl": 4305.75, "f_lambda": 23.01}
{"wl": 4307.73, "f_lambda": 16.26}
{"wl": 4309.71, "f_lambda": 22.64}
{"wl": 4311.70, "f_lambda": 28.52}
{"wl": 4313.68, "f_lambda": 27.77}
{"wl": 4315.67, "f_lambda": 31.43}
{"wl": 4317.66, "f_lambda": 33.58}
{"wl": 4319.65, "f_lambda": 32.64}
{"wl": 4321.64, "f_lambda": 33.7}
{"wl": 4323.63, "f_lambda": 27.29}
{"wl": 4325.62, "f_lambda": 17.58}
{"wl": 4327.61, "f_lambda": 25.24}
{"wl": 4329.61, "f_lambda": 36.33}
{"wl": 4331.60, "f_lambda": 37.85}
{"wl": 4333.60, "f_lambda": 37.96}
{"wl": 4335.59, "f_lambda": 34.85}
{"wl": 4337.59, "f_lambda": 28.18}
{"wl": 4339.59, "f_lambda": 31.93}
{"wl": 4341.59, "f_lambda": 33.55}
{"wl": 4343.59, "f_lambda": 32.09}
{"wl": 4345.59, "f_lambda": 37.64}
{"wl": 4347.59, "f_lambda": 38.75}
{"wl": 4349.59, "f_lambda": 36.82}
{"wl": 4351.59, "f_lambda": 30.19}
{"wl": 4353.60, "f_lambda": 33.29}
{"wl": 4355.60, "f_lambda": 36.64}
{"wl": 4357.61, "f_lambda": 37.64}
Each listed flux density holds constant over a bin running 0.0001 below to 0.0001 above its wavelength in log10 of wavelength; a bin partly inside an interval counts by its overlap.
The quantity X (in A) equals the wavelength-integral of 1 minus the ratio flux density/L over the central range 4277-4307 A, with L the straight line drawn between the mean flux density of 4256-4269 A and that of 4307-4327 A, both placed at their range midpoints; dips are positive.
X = 2.01 A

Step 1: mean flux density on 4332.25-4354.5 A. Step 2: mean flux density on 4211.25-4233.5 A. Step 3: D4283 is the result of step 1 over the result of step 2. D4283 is 1.82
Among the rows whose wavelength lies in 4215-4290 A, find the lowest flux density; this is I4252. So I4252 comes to 4.126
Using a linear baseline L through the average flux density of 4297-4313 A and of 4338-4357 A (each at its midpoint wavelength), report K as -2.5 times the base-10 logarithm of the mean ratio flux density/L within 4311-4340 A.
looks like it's -0.10 mag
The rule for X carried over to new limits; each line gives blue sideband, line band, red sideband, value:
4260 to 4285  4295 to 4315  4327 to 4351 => 3.40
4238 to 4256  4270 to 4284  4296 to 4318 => 0.75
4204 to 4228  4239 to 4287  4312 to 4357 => 4.09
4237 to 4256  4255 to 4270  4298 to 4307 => -1.36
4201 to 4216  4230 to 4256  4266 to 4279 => 1.16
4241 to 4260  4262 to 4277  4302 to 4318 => 0.45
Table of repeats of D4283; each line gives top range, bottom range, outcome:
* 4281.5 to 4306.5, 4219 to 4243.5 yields 1.28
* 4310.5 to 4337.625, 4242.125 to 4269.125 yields 1.29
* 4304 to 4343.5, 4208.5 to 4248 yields 1.37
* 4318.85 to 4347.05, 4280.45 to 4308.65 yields 1.35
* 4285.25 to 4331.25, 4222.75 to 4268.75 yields 1.22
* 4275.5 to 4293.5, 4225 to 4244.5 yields 1.25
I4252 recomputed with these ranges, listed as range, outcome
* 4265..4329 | 16.13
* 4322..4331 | 17.58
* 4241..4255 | 16.74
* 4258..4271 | 19.65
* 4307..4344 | 16.26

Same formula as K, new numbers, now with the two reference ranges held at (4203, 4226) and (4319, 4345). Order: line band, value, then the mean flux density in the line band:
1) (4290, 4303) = 0.19 mag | 24.3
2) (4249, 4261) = 0.26 mag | 20.5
